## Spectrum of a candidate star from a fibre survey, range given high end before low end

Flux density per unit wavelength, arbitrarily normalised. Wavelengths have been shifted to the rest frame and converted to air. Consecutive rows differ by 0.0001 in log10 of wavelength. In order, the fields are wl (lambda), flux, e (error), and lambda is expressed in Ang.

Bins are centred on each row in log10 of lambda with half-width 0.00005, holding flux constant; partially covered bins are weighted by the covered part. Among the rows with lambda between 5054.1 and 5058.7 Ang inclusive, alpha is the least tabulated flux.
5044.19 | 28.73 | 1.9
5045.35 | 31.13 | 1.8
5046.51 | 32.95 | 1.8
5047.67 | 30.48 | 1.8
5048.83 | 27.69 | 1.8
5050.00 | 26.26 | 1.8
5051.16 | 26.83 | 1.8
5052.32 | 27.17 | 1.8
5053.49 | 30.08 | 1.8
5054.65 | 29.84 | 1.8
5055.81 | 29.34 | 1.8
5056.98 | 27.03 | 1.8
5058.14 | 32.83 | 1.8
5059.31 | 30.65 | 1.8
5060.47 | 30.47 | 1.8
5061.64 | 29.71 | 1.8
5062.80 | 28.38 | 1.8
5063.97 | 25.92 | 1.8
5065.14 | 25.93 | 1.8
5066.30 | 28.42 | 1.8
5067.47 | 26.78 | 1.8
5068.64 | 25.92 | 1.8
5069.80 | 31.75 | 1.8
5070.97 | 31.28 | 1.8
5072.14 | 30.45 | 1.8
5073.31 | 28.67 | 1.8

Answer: 27.03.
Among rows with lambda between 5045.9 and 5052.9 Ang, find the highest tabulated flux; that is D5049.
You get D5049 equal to 32.95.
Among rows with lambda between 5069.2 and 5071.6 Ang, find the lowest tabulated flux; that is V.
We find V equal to 31.28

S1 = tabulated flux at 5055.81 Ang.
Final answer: 29.34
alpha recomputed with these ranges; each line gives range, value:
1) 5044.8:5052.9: 26.26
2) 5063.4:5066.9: 25.92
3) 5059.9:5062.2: 29.71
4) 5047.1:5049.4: 27.69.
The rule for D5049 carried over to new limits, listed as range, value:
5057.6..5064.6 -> 32.83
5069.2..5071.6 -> 31.75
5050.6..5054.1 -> 30.08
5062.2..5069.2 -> 28.42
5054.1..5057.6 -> 29.84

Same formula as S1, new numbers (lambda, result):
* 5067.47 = 26.78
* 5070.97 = 31.28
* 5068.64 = 25.92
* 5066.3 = 28.42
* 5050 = 26.26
